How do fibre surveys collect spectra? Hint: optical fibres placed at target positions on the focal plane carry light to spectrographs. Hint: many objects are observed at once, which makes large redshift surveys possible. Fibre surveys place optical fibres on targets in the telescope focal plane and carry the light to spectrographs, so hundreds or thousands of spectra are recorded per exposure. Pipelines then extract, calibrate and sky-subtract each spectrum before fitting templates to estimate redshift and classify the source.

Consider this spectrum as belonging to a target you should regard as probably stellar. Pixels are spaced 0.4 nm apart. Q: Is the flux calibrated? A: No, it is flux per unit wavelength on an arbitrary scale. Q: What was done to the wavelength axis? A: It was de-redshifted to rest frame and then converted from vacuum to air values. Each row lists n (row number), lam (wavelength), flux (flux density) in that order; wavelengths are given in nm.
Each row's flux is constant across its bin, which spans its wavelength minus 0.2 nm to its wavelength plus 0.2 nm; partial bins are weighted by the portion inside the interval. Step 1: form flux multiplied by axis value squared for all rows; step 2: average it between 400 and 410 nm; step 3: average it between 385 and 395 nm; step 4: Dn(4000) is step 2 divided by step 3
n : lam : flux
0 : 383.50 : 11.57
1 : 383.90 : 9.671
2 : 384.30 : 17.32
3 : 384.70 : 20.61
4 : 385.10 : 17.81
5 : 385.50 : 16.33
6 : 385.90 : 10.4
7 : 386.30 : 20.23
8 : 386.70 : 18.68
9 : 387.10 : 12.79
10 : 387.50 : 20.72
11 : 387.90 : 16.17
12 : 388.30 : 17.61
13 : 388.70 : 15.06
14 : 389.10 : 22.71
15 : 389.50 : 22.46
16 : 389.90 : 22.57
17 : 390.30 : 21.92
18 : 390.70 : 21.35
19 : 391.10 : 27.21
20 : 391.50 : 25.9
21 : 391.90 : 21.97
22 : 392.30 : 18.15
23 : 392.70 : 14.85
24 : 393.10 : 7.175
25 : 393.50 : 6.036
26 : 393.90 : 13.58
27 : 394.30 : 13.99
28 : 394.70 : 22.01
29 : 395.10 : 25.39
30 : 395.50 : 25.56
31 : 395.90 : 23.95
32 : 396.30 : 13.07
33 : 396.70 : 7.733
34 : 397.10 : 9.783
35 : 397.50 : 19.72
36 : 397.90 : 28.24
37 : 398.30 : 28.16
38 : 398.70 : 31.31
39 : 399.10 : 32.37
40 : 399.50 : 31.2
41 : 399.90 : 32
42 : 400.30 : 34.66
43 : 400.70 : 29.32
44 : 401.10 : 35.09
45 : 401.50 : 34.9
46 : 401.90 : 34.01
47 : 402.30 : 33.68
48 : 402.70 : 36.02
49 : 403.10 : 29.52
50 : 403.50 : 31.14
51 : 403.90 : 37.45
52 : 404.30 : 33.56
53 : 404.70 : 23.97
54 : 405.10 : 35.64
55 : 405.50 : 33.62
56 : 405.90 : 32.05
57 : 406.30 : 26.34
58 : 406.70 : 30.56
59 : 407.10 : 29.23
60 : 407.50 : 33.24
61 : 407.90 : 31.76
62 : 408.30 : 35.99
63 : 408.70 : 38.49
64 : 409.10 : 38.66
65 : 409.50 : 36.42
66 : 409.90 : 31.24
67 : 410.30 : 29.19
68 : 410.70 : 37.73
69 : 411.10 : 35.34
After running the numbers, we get 1.98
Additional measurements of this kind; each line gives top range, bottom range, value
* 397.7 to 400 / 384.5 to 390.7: 1.74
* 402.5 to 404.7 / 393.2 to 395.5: 2.06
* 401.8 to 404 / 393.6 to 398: 1.93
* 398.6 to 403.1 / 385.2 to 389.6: 2.02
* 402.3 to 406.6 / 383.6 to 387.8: 2.15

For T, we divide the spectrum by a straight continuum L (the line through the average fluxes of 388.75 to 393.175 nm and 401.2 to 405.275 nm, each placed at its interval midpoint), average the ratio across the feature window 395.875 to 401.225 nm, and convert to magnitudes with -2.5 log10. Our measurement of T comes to 0.13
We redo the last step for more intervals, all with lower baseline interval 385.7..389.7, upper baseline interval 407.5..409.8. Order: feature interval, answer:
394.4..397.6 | 0.33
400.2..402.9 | -0.15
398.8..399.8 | -0.15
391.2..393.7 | 0.31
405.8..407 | 0.15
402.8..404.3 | -0.06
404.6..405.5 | 0.05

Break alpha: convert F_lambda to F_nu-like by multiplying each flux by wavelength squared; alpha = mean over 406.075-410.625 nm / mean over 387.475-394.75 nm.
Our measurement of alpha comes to 1.96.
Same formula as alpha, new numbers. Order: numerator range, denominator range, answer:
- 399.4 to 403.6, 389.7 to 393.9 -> 1.88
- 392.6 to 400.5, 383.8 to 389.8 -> 1.28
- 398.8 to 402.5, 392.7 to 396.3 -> 2.02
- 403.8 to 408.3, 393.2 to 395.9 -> 1.88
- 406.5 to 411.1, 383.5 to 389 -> 2.32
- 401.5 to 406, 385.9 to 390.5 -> 1.89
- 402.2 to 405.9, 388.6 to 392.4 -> 1.57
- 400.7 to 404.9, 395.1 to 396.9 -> 1.84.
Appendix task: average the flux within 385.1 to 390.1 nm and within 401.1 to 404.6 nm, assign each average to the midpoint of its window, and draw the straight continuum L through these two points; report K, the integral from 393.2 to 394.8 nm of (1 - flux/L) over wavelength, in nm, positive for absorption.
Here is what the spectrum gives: 0.76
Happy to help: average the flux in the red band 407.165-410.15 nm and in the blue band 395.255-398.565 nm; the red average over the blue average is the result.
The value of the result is 1.75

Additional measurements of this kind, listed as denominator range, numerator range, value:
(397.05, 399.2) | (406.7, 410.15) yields 1.33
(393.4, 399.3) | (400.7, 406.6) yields 1.60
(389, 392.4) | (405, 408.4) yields 1.39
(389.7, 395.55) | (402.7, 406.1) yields 1.70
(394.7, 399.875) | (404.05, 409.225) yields 1.39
